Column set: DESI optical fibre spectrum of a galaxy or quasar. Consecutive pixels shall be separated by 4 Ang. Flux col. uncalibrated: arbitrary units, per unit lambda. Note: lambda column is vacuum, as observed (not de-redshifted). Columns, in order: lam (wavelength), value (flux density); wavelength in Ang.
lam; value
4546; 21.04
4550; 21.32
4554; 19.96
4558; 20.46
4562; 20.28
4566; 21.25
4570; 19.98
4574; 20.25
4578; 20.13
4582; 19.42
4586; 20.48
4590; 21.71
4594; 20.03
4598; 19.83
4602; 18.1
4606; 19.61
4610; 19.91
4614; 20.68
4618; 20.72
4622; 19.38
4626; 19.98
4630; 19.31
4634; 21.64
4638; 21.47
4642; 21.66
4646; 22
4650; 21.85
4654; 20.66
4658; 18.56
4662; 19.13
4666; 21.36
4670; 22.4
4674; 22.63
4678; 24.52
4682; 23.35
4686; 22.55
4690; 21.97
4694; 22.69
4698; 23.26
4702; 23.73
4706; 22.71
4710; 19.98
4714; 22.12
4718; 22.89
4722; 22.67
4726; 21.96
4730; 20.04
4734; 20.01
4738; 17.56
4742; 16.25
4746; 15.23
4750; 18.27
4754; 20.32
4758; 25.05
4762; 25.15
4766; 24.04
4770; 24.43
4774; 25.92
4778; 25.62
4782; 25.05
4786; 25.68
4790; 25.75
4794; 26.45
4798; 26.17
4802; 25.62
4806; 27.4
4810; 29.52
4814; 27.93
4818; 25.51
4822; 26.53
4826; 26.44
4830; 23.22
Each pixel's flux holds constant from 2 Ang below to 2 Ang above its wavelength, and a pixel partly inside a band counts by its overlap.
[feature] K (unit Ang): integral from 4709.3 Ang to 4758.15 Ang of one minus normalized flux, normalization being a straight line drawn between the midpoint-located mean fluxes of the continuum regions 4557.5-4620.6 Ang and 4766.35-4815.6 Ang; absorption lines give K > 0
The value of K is 8.9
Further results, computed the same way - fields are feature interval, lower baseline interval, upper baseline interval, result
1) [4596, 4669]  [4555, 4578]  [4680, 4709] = 4.3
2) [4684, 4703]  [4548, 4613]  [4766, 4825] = 0.4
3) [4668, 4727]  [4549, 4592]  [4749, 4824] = 1.8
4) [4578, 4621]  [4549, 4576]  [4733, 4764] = 0.6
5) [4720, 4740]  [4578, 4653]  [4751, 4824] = 2.8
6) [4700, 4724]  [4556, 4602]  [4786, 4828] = 1.6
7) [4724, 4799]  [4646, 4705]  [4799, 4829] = 7.7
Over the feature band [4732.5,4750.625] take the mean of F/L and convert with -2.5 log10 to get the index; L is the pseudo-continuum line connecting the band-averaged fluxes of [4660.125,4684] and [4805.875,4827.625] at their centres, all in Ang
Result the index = 0.38 mag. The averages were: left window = 22.2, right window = 27.2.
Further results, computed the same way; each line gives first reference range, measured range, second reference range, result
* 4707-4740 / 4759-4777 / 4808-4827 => -0.045 mag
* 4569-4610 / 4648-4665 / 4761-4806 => 0.090 mag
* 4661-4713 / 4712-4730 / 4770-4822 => 0.069 mag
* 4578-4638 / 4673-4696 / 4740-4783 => -0.089 mag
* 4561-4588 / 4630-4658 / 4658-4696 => 0.017 mag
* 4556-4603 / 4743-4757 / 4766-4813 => 0.337 mag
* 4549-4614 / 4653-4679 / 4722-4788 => -0.010 mag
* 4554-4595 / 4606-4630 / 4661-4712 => 0.060 mag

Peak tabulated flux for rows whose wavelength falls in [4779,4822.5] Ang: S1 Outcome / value 29.52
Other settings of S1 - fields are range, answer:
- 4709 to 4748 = 22.89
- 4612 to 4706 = 24.52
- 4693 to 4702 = 23.73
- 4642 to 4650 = 22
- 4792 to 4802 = 26.45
